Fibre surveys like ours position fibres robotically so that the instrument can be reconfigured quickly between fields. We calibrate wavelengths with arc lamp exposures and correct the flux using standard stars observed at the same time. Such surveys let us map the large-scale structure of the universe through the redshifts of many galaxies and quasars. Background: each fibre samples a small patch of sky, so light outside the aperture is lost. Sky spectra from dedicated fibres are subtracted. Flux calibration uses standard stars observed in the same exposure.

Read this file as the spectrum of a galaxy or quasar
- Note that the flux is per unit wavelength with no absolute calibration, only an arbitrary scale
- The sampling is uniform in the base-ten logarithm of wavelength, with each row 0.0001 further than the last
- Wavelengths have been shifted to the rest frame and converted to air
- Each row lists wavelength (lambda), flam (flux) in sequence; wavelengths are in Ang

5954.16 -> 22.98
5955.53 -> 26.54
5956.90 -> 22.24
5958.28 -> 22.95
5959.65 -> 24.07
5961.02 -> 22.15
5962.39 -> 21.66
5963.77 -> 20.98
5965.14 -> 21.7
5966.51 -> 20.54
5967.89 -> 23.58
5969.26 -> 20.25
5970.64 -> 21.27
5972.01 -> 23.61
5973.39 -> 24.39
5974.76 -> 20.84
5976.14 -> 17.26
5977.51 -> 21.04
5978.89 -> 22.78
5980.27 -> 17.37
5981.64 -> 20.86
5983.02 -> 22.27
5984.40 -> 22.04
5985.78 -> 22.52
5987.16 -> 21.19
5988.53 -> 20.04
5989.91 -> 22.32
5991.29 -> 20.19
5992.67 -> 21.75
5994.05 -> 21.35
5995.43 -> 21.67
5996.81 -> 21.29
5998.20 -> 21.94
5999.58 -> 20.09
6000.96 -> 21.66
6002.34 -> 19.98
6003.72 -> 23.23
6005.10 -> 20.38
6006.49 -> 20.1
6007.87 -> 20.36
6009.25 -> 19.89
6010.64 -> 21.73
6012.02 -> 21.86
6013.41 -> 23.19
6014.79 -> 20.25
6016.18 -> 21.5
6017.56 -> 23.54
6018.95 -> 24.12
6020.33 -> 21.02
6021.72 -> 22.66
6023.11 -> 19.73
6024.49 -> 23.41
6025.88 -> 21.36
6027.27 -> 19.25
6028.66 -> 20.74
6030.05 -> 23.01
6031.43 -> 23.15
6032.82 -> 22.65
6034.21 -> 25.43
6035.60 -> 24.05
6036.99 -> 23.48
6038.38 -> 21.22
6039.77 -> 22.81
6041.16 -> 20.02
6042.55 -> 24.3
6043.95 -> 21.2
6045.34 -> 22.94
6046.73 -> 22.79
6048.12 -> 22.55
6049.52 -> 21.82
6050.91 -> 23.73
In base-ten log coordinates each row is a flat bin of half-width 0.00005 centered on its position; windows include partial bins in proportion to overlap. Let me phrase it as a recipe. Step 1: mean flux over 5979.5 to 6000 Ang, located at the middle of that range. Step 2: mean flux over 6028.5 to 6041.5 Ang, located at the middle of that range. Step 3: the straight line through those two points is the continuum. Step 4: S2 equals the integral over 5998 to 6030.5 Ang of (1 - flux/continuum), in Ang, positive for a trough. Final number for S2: 0.9 Ang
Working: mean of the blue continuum 21.1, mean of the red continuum 22.8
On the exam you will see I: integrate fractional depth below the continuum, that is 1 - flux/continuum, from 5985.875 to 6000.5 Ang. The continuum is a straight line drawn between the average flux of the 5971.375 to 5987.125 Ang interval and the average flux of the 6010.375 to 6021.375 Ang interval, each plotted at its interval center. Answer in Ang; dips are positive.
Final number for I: 0.3 Ang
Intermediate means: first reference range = 21.3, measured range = 21.2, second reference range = 22.2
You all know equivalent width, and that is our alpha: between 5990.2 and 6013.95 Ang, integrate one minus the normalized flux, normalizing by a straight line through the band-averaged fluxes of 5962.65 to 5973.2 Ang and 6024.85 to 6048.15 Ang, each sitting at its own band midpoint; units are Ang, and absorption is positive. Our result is 1.0 Ang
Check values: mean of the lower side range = 21.8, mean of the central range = 21.2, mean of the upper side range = 22.4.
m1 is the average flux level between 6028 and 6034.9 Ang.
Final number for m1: 23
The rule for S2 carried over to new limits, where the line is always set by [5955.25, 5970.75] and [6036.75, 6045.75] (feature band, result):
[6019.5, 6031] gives 0.4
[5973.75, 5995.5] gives 1.2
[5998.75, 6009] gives 0.7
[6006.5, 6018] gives 0.4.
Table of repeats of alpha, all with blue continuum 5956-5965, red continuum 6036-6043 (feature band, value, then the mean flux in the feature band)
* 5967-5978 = 0.4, 21.5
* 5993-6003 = 0.5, 21.2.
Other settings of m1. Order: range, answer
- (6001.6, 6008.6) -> 20.8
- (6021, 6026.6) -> 21.8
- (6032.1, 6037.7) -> 23.9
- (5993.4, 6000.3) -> 21.3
